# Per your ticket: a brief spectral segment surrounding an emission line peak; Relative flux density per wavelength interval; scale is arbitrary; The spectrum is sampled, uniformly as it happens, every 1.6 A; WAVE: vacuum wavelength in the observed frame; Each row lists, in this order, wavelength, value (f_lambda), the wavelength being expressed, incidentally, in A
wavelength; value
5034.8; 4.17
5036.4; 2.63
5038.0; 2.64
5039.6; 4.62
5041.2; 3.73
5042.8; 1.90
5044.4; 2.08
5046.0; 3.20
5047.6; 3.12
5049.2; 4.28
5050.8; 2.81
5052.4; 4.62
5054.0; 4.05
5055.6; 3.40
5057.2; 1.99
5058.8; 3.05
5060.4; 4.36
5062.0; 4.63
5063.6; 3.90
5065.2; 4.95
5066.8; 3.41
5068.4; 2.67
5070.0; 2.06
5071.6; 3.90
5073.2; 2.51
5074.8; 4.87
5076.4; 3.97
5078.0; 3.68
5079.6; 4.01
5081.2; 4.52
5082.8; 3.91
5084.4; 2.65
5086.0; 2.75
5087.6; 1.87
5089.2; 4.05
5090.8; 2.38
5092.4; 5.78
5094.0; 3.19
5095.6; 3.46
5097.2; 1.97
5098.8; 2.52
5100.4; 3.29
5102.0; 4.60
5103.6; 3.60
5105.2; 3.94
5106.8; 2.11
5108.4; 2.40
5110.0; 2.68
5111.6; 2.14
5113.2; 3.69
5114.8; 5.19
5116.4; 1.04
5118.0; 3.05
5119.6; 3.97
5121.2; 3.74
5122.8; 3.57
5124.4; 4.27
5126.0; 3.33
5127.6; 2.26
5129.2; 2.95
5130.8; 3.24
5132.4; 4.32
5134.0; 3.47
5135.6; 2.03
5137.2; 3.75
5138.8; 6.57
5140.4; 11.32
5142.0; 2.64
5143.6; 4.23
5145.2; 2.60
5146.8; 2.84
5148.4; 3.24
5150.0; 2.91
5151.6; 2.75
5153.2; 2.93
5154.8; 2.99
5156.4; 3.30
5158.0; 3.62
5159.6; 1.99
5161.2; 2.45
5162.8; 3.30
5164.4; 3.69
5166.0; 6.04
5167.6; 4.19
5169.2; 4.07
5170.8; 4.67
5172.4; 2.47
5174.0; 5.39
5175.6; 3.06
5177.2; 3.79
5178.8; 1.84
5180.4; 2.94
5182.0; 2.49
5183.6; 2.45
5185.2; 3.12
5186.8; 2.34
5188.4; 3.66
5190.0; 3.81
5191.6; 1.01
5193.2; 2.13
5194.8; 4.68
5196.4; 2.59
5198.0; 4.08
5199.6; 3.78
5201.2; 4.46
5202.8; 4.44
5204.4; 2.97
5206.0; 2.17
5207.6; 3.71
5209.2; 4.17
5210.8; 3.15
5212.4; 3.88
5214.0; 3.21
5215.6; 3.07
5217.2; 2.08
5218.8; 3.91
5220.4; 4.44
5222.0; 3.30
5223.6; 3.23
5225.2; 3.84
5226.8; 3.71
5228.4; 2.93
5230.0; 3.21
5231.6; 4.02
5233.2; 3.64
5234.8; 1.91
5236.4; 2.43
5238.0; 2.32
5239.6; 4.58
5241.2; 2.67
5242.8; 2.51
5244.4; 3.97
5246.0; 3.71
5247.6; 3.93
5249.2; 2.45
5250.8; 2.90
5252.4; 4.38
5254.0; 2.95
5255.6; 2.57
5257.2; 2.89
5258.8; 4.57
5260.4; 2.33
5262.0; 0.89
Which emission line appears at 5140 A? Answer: Hgamma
